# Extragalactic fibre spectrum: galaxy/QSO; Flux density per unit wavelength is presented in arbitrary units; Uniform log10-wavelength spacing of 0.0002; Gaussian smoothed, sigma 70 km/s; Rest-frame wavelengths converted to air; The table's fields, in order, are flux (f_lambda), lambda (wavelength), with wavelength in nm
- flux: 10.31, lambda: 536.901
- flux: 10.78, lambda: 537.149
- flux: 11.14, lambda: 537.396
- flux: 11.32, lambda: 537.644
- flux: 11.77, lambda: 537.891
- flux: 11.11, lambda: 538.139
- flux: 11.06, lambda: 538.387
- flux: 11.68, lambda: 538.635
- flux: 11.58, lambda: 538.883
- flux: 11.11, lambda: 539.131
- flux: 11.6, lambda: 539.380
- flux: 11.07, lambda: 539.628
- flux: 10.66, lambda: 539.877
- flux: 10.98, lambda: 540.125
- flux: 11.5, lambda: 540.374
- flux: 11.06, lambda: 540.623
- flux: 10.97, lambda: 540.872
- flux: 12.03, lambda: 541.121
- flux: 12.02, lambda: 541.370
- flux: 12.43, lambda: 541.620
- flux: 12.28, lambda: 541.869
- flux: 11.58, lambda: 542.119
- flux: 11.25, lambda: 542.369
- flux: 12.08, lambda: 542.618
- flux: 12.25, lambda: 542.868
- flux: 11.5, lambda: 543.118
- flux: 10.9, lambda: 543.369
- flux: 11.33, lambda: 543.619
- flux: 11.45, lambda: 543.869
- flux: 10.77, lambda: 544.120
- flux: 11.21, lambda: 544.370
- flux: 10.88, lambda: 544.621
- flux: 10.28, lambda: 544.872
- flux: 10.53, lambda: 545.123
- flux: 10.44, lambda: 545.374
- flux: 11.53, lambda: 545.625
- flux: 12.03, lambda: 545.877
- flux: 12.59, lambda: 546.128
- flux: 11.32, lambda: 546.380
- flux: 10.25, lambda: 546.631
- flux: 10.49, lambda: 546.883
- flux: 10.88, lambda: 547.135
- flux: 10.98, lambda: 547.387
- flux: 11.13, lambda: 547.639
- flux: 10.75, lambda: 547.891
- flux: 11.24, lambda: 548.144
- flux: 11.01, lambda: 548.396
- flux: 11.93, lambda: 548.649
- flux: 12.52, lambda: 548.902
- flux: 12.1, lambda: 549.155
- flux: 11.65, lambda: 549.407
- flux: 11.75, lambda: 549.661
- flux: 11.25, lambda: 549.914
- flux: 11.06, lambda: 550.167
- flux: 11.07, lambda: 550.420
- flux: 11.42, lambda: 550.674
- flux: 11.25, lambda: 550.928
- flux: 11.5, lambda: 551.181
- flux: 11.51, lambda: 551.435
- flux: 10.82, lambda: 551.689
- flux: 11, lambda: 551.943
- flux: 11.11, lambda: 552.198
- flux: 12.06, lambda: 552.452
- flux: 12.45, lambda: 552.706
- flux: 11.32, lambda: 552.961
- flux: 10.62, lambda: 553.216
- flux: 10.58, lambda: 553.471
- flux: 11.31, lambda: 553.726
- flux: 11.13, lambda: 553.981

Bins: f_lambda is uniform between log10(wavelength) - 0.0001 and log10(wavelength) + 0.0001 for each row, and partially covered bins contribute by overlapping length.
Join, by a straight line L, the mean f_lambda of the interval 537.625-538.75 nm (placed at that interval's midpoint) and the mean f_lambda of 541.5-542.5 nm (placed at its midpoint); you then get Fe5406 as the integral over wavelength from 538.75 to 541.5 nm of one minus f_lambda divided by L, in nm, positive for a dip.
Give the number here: 0.08 nm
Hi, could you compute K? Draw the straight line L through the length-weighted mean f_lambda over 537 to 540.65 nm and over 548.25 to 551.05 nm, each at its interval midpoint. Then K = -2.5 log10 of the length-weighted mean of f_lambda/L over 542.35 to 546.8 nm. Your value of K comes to 0.01 mag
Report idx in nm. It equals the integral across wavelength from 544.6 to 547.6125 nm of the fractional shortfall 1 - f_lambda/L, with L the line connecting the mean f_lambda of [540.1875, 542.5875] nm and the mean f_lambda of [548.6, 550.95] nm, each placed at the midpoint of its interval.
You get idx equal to 0.16 nm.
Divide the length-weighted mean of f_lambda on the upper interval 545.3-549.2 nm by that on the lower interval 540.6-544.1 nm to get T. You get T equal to 0.97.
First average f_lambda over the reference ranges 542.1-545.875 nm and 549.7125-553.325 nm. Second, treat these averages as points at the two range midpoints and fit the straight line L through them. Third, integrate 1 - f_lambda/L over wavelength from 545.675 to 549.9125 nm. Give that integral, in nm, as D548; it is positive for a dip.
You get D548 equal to -0.05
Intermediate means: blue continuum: 11.2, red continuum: 11.3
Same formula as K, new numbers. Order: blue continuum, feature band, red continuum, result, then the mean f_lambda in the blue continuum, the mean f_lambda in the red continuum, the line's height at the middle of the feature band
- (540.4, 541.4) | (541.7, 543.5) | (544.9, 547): -0.03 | 11.5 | 11.1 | 11.4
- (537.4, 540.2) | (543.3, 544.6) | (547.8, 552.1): 0.02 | 11.3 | 11.4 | 11.3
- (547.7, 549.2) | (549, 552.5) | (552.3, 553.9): 0.01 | 11.5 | 11.4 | 11.5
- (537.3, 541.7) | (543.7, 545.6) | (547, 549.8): 0.06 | 11.4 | 11.4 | 11.4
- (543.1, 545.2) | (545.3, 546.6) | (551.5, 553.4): -0.05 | 11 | 11.3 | 11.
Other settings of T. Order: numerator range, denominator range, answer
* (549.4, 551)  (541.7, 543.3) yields 0.96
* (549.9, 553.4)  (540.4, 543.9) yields 0.97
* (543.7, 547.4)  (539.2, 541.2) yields 0.99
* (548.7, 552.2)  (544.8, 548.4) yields 1.04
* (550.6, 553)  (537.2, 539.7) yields 1.01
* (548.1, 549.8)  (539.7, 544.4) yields 1.02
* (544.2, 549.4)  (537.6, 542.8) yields 0.98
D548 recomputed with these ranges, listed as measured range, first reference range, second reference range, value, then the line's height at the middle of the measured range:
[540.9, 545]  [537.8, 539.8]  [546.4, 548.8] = -0.12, 11.2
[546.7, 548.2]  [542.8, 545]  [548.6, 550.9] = 0.07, 11.4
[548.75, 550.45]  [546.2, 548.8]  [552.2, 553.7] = -0.08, 11.2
